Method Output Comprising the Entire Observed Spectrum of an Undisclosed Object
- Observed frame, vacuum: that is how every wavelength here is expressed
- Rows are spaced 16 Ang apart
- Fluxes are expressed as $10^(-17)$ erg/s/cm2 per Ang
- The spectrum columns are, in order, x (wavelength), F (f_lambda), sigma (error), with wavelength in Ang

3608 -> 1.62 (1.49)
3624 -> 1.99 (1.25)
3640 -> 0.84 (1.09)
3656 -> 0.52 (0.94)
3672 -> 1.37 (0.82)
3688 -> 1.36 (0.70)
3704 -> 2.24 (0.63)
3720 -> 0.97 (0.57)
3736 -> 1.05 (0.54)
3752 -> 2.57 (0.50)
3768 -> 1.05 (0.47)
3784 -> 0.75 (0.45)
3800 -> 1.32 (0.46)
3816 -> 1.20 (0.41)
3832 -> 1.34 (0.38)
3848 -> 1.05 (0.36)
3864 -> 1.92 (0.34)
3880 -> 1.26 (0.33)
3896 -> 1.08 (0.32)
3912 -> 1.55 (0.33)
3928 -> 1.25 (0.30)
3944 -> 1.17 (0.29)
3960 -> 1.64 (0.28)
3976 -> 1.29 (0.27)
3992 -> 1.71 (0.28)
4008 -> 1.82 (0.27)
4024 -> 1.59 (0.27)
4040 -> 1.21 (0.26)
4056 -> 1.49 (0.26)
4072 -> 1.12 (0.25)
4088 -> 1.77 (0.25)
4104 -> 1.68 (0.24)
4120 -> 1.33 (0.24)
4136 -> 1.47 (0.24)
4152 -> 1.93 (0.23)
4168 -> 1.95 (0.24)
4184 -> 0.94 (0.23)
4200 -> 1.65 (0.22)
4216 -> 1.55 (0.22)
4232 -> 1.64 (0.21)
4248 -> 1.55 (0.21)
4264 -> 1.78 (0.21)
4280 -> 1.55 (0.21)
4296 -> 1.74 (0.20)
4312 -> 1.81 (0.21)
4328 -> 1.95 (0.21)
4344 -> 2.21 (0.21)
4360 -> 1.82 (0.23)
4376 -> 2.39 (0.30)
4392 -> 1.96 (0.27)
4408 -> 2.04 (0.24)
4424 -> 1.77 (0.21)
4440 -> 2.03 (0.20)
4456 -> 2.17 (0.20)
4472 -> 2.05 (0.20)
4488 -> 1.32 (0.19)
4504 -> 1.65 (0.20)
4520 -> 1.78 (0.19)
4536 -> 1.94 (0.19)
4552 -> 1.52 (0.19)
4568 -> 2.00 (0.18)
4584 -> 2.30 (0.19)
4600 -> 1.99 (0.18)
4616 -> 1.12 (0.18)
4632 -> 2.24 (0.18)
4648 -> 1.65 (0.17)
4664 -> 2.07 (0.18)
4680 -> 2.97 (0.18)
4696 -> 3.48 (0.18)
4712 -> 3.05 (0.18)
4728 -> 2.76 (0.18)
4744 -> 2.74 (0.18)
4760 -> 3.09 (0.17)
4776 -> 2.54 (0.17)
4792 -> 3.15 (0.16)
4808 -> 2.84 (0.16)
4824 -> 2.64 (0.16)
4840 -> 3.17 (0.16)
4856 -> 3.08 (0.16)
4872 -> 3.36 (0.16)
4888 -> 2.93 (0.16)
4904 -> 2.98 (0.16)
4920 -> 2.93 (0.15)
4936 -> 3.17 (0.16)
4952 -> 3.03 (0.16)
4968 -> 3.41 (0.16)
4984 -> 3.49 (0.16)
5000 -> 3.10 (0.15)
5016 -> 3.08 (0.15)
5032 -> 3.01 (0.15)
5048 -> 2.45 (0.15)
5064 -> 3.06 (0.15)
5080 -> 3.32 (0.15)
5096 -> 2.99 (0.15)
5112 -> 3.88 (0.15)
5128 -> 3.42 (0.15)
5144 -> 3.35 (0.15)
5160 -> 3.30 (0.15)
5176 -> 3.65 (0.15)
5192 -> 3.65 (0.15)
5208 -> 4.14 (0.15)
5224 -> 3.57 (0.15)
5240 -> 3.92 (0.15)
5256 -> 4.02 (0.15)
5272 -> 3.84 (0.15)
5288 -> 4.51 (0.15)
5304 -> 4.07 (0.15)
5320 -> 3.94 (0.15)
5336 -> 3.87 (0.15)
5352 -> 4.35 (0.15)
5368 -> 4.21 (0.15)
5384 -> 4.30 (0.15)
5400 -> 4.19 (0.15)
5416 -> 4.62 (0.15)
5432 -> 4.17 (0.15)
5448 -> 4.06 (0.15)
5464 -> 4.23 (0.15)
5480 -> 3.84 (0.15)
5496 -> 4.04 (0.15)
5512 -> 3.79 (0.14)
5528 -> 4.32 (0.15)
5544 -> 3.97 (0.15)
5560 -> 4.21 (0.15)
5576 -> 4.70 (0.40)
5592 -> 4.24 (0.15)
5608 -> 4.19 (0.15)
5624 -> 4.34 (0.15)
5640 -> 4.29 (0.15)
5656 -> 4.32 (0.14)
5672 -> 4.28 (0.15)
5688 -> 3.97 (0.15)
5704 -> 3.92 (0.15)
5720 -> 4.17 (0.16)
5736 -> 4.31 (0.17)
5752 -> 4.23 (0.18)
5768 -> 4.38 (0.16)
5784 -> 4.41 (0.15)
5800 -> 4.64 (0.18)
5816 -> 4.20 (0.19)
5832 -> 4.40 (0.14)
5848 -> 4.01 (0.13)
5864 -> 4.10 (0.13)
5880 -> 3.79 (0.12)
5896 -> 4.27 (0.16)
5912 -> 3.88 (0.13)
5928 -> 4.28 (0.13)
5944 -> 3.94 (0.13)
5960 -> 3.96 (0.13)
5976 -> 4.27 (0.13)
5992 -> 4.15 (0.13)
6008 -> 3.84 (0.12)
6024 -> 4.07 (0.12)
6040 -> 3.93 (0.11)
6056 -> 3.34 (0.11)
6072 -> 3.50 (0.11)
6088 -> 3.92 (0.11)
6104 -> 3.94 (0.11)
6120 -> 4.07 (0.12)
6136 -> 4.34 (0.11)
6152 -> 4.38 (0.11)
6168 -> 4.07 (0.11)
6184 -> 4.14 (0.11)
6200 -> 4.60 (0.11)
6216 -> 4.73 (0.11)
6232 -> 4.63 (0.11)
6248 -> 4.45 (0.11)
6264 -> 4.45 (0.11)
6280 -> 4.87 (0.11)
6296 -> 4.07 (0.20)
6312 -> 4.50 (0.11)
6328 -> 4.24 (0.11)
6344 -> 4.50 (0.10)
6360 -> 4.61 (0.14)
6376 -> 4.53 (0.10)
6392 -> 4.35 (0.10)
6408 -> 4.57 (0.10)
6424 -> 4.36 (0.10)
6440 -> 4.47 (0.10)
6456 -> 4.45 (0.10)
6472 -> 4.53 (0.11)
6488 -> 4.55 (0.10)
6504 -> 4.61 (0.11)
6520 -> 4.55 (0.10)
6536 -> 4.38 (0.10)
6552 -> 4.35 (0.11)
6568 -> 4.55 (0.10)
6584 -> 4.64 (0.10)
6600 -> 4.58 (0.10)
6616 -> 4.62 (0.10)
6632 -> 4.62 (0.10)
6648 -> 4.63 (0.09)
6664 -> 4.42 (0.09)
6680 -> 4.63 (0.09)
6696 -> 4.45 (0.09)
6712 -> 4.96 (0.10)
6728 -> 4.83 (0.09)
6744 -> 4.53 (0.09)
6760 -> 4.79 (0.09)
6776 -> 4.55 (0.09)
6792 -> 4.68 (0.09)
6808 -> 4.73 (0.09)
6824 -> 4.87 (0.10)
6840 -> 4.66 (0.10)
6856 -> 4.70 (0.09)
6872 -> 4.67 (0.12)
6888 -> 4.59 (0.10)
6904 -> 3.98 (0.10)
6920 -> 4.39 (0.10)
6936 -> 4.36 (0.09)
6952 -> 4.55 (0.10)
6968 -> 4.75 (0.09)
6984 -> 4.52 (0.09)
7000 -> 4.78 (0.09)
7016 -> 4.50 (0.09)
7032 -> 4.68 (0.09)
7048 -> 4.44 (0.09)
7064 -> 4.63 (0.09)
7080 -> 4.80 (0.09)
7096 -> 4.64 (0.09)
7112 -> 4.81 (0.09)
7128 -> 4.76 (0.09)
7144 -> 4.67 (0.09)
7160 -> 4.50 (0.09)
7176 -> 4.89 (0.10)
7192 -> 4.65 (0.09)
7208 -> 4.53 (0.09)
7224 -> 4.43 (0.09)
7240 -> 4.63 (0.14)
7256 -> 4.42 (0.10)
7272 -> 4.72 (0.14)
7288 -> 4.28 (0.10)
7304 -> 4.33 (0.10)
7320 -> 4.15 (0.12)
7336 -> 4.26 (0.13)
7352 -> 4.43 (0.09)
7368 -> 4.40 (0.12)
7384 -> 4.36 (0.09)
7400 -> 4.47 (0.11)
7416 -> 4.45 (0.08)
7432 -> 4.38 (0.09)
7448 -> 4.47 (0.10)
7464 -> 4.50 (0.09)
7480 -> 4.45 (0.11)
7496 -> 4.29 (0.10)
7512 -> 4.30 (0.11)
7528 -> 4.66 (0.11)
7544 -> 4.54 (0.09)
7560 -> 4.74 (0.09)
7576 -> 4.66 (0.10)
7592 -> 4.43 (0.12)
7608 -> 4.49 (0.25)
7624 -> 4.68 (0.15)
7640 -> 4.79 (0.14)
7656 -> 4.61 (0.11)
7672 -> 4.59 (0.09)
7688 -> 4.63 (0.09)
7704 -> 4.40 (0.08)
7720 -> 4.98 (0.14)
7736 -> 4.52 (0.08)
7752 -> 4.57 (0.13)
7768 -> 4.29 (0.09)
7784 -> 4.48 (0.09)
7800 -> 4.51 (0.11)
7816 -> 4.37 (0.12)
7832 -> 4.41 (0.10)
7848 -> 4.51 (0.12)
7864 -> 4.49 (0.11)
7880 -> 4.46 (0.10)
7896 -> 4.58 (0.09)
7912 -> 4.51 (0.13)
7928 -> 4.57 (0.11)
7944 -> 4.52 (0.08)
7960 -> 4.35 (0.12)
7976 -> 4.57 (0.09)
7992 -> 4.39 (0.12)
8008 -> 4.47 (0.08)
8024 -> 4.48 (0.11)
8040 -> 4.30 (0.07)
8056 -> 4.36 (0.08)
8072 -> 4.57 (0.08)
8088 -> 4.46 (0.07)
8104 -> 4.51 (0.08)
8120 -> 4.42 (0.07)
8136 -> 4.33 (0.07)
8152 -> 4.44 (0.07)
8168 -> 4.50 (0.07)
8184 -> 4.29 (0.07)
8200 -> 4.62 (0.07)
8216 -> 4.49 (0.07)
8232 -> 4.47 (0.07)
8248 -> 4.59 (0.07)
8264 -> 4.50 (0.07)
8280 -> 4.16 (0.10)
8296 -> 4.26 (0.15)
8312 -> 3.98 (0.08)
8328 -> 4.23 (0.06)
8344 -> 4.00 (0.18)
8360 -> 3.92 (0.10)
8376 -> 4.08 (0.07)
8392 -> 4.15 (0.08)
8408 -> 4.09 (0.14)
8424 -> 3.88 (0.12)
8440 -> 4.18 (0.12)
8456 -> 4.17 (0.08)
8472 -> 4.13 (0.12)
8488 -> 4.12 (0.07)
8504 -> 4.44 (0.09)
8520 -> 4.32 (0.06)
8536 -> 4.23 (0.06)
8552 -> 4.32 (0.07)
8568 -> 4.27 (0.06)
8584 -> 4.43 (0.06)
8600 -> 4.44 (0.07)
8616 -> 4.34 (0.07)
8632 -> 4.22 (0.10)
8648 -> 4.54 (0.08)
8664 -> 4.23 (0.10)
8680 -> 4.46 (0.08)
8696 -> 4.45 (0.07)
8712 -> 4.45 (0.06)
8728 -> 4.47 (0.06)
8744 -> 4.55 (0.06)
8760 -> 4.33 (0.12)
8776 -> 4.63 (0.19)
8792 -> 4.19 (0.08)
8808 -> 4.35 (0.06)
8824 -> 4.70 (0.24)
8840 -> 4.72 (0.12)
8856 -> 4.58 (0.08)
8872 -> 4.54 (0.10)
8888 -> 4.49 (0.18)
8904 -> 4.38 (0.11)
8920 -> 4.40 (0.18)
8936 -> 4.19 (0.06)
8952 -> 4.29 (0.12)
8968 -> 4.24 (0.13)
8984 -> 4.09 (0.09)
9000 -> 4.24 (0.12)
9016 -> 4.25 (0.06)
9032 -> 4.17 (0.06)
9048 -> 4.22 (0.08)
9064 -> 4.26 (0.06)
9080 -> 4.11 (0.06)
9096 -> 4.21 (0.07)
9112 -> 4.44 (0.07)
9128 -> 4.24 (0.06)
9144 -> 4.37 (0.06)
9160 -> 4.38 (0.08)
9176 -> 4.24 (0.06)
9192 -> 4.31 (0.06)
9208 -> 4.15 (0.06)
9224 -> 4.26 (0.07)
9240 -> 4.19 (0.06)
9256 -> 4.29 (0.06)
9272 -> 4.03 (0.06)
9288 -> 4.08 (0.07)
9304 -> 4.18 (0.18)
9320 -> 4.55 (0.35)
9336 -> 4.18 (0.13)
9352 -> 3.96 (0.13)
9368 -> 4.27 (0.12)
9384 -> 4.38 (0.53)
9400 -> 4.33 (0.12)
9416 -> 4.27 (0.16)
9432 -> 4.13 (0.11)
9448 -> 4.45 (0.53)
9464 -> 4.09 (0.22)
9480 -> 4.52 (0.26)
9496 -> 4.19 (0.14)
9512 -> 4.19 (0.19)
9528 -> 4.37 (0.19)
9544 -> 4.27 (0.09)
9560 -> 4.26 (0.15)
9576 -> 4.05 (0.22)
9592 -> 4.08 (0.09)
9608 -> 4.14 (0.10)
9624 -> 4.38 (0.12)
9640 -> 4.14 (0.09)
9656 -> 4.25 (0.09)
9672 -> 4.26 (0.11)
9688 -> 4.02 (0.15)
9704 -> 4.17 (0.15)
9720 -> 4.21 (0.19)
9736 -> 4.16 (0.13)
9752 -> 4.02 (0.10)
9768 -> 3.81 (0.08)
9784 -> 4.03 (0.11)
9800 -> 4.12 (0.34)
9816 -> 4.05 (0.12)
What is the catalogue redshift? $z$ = 0.17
